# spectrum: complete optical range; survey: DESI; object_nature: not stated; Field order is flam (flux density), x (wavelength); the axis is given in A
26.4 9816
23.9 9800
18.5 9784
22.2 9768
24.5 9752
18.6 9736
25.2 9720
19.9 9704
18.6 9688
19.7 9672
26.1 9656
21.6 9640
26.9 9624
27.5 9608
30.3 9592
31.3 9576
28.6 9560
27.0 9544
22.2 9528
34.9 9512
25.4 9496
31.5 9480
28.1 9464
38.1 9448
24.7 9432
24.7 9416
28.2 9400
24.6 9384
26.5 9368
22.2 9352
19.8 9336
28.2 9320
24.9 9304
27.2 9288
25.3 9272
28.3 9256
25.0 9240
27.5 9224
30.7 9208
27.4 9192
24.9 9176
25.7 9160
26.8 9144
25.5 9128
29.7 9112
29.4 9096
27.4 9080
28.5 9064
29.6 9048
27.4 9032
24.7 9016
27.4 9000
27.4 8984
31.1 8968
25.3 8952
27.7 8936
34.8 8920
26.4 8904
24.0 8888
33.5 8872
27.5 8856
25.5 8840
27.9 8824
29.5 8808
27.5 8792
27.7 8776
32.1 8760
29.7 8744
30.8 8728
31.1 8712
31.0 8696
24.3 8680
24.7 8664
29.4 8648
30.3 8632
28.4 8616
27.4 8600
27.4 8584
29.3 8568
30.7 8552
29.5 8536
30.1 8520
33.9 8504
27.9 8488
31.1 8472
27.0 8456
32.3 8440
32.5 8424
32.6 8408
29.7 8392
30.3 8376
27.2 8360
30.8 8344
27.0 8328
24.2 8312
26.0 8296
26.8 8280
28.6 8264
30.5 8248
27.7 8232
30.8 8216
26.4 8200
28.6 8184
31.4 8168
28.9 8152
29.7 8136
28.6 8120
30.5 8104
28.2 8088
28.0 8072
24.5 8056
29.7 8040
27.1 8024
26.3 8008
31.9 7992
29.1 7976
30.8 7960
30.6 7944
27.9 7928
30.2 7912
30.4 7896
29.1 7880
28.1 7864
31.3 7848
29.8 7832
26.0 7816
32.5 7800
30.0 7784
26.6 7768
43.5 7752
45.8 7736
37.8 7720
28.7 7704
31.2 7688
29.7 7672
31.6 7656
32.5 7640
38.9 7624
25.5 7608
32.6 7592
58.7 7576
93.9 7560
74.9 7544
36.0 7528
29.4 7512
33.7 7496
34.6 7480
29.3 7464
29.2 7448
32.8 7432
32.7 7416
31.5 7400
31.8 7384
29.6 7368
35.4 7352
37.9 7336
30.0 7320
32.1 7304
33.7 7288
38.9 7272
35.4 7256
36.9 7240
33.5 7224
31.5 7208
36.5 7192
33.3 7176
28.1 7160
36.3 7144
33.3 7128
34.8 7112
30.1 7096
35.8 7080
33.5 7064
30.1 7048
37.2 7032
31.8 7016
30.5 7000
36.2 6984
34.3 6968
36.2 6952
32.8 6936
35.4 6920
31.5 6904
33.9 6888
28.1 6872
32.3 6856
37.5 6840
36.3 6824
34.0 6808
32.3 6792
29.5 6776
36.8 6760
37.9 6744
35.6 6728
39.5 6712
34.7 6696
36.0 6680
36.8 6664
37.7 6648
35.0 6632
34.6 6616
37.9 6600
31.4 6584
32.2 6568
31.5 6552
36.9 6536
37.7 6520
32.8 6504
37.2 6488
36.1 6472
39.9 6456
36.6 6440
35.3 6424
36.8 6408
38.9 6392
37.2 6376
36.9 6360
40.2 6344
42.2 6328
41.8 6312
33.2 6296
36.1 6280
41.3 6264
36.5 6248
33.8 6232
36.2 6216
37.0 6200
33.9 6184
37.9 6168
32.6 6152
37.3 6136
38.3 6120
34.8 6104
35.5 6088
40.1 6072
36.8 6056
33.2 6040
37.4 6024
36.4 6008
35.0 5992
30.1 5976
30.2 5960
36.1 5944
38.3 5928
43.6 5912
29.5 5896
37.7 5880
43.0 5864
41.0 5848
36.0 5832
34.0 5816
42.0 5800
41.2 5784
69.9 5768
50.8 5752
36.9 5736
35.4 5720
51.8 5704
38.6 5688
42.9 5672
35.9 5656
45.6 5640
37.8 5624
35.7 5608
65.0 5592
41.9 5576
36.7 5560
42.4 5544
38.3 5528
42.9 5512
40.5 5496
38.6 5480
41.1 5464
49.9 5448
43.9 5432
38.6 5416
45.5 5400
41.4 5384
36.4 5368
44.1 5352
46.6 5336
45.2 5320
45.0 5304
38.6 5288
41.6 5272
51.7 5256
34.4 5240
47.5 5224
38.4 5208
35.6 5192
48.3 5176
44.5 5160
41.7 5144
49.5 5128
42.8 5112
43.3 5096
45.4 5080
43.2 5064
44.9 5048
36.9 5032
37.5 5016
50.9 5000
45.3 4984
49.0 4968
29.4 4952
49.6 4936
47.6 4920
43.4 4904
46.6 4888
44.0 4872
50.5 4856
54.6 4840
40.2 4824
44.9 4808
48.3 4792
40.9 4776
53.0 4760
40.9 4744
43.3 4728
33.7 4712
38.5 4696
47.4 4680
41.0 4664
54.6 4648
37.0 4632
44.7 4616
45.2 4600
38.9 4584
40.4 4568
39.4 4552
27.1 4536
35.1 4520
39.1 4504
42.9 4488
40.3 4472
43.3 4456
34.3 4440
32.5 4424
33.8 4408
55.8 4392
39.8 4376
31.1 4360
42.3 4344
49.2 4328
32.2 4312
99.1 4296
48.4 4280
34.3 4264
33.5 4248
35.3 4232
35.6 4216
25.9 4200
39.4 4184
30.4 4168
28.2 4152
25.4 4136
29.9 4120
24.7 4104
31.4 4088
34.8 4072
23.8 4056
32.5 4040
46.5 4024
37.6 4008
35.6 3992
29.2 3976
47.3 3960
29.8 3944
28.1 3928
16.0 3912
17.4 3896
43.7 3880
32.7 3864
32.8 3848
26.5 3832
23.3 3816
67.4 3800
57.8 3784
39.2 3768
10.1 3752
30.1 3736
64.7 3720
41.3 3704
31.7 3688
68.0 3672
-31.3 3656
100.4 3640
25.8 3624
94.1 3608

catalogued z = 0.150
